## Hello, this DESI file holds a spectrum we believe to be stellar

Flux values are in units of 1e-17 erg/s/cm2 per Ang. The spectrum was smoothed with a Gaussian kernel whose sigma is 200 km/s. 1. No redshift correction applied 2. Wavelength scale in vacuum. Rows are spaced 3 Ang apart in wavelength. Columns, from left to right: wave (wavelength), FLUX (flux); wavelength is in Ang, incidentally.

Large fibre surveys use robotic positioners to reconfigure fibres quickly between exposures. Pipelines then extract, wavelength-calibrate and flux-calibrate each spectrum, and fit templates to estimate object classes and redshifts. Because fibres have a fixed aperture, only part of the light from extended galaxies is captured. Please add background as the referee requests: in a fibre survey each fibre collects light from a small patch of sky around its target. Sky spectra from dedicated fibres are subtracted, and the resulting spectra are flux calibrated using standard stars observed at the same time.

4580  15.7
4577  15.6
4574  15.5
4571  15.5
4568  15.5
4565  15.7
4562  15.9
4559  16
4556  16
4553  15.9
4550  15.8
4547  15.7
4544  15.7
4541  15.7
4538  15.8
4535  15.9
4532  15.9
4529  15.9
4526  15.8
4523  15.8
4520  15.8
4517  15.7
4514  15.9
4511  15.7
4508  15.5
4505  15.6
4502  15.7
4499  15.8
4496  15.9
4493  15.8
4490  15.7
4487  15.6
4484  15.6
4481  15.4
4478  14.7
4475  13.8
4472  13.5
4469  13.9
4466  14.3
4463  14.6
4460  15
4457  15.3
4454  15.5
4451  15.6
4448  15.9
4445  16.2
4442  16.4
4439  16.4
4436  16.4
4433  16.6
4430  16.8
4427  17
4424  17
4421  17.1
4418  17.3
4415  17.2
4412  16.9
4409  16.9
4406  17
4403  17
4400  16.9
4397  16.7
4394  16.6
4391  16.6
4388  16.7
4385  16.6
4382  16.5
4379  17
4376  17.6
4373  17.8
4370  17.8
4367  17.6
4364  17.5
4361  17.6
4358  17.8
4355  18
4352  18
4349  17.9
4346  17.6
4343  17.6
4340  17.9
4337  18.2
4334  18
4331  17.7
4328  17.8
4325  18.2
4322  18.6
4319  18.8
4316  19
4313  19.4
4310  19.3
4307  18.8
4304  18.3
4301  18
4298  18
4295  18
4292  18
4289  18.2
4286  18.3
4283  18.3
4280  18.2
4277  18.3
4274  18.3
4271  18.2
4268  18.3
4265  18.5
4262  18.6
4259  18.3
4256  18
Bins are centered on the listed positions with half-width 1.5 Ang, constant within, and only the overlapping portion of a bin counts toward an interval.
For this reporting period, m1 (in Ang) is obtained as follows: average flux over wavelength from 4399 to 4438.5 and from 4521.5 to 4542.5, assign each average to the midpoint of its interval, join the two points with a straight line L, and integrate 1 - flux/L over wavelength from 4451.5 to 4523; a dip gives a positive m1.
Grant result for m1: 4.4 Ang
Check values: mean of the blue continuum 16.9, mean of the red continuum 15.8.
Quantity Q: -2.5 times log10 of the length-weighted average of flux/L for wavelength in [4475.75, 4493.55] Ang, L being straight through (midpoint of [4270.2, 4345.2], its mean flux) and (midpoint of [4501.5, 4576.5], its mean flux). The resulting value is 0.07 mag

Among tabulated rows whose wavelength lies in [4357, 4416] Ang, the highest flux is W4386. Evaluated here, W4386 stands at 17.8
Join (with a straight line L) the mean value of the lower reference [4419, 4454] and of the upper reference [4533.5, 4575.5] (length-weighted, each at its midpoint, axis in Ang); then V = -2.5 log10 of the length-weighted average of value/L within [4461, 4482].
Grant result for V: 0.14 mag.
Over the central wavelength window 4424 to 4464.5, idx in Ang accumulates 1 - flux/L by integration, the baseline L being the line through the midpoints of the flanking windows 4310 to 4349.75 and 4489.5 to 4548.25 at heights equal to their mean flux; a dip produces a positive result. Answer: 1.8 Ang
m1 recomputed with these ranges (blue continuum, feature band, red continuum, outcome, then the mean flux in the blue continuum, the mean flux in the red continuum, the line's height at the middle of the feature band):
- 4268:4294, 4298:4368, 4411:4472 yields -2.61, 18.2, 16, 17.5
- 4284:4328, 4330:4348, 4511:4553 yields 0.24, 18.5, 15.8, 18.1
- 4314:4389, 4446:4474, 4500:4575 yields 2.95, 17.8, 15.8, 16.6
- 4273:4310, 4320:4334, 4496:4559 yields -0.15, 18.3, 15.8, 17.9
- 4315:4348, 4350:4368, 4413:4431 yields 0.04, 18.1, 17.1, 17.8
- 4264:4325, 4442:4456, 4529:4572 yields 0.83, 18.4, 15.8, 16.8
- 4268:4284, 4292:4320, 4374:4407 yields -1.09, 18.3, 16.8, 17.9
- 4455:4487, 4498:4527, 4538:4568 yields -0.92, 14.7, 15.8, 15.2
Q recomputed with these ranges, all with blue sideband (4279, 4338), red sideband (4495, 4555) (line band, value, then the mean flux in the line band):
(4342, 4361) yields 0.002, 17.8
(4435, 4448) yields 0.031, 16.3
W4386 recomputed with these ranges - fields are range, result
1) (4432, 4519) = 16.6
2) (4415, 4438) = 17.3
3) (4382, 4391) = 16.7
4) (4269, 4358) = 19.4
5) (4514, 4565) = 16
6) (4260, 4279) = 18.6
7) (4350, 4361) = 18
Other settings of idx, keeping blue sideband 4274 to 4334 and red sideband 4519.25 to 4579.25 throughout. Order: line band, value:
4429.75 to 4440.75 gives 0.30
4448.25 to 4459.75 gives 0.90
